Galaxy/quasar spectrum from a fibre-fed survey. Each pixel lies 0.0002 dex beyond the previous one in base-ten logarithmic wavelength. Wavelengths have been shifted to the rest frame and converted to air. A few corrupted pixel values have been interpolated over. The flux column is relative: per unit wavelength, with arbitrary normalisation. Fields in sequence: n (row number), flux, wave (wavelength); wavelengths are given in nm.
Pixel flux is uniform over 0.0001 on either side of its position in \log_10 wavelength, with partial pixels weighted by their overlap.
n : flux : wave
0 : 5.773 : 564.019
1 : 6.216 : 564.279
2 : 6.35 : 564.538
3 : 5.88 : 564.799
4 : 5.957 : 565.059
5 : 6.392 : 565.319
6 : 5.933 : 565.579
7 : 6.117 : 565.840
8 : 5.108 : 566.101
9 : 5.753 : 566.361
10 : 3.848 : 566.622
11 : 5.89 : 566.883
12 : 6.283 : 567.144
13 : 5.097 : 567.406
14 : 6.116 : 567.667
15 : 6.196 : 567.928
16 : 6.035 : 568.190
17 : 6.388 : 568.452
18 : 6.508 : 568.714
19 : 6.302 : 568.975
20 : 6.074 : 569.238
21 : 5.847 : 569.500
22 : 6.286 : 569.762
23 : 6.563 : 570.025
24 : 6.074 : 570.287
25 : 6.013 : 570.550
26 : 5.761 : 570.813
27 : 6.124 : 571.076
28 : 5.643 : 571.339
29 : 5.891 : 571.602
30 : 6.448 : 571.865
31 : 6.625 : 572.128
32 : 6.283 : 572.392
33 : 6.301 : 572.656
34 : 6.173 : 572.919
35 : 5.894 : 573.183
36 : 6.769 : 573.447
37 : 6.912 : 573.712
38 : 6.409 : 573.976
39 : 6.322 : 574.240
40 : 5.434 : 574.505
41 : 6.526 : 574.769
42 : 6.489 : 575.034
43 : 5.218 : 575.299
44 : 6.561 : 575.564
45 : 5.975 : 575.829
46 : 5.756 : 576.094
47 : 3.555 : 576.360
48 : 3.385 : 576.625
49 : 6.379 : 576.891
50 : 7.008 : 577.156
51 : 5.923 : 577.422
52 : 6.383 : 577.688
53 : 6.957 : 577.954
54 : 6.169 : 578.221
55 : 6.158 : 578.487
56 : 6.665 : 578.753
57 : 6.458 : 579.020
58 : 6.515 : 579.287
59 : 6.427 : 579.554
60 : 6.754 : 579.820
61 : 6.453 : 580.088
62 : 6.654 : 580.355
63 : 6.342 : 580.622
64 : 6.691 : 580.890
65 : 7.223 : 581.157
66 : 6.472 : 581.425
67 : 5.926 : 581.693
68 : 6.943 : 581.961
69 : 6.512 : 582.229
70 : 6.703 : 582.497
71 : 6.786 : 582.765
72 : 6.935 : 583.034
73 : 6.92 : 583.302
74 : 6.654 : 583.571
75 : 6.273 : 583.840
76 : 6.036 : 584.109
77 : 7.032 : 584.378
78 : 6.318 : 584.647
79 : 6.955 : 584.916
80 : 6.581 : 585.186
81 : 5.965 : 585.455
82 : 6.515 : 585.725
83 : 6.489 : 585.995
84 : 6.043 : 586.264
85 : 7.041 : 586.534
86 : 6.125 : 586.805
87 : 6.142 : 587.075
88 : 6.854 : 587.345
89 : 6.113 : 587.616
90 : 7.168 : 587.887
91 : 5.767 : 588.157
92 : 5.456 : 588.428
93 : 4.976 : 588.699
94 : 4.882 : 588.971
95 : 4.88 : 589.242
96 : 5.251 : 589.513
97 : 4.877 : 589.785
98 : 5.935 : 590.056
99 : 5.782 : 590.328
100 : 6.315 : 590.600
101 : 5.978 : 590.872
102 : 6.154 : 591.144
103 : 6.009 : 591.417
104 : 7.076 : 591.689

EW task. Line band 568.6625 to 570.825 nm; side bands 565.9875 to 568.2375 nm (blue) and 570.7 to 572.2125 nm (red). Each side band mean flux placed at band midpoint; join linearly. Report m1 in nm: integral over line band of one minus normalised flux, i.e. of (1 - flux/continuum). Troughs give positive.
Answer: -0.107 nm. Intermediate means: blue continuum 5.58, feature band 6.17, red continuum 6.07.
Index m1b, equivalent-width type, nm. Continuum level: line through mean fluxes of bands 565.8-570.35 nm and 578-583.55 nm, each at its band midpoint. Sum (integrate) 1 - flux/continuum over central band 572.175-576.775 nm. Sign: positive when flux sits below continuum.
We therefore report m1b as 0.26 nm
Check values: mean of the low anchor 5.91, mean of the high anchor 6.59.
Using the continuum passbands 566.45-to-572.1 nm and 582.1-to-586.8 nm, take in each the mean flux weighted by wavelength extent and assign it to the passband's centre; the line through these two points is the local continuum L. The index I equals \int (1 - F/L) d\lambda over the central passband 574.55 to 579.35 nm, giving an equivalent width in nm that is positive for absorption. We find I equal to 0.22 nm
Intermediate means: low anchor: 5.98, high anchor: 6.56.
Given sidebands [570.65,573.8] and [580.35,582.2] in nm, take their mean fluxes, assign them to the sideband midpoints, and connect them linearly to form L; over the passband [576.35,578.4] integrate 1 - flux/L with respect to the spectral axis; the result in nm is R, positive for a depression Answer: 0.18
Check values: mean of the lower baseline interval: 6.22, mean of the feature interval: 5.86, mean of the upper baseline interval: 6.6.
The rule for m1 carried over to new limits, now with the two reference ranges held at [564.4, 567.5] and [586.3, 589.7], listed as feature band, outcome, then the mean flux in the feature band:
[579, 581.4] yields -0.326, 6.61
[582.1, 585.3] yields -0.436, 6.64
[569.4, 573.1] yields -0.246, 6.15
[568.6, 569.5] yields -0.075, 6.23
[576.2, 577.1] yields 0.171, 4.7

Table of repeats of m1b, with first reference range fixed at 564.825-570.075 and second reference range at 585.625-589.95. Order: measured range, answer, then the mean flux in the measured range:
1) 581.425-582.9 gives -0.163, 6.56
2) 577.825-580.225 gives -0.240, 6.5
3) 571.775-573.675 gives -0.148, 6.38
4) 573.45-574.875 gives -0.106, 6.36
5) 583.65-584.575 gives -0.085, 6.45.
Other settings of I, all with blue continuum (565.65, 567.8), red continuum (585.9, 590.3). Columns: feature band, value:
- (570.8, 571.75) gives -0.045 nm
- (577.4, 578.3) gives -0.112 nm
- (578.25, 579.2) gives -0.113 nm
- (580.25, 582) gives -0.252 nm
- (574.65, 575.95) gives -0.110 nm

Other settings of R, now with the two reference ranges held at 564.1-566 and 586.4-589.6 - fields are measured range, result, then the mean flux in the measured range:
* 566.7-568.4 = 0.05 nm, 5.89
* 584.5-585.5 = -0.10 nm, 6.51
